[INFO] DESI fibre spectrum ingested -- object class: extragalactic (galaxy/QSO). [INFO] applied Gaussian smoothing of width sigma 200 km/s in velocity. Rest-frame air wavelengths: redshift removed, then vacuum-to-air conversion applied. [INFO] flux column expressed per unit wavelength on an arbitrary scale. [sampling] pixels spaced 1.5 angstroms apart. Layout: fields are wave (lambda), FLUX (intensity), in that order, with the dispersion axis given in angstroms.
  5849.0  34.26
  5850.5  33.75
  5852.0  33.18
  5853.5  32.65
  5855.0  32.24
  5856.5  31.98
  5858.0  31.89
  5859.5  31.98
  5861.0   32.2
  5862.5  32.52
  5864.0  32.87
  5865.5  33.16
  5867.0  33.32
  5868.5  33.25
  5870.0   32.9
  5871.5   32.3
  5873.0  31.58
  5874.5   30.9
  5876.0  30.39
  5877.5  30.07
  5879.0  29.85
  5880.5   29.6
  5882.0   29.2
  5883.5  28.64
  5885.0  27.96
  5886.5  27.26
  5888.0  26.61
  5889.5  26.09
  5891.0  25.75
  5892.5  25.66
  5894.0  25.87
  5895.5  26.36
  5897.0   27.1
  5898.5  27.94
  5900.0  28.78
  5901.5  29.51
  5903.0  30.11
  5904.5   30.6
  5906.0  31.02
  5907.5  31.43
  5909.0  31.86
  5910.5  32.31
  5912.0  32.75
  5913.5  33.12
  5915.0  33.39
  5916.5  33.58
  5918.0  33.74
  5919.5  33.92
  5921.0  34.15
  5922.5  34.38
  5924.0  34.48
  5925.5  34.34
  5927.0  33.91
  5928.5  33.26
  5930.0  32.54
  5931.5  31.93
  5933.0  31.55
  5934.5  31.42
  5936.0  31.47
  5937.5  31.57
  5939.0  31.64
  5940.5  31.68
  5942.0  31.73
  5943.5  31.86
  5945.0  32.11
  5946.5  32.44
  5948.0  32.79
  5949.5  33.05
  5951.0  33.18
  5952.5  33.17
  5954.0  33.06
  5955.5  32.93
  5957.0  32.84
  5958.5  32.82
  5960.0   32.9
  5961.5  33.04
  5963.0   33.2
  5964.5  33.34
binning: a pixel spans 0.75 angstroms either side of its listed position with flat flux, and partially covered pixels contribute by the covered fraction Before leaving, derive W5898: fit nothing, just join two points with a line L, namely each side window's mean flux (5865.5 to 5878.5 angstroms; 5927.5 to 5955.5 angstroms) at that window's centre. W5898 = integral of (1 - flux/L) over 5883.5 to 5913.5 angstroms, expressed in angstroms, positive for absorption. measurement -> 3.04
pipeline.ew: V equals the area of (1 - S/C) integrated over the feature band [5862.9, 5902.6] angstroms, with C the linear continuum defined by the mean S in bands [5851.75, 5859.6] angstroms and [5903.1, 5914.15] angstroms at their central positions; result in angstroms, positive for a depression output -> 3.28 angstroms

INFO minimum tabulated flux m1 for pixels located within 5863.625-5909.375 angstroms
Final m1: 25.66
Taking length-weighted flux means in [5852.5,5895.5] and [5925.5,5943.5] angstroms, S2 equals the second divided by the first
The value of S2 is 1.06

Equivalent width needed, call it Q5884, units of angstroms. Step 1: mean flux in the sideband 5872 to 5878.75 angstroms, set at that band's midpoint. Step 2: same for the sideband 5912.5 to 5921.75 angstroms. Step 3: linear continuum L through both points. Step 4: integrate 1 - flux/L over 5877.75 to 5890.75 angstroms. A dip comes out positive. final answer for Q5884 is 1.3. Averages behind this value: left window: 30.7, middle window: 28.1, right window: 33.6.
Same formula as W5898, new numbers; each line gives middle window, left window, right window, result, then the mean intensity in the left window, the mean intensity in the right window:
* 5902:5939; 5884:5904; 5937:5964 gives -3.5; 27.4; 32.6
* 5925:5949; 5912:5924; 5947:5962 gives 0.8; 33.7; 33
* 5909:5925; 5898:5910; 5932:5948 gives -1.4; 30.2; 31.8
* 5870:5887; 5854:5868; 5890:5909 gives 0.4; 32.5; 28.5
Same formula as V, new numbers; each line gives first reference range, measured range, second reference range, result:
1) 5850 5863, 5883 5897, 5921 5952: 2.5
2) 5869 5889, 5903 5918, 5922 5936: -0.2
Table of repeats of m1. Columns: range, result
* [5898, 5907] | 27.94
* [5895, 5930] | 26.36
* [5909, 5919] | 31.86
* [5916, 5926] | 33.58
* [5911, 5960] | 31.42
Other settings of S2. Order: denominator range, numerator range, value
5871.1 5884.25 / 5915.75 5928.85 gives 1.12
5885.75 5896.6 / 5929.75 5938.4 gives 1.21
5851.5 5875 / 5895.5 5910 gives 0.91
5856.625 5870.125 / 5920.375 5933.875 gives 1.02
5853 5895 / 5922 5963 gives 1.08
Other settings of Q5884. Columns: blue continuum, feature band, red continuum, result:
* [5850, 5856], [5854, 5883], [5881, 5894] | -1.3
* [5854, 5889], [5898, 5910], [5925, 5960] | 0.5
